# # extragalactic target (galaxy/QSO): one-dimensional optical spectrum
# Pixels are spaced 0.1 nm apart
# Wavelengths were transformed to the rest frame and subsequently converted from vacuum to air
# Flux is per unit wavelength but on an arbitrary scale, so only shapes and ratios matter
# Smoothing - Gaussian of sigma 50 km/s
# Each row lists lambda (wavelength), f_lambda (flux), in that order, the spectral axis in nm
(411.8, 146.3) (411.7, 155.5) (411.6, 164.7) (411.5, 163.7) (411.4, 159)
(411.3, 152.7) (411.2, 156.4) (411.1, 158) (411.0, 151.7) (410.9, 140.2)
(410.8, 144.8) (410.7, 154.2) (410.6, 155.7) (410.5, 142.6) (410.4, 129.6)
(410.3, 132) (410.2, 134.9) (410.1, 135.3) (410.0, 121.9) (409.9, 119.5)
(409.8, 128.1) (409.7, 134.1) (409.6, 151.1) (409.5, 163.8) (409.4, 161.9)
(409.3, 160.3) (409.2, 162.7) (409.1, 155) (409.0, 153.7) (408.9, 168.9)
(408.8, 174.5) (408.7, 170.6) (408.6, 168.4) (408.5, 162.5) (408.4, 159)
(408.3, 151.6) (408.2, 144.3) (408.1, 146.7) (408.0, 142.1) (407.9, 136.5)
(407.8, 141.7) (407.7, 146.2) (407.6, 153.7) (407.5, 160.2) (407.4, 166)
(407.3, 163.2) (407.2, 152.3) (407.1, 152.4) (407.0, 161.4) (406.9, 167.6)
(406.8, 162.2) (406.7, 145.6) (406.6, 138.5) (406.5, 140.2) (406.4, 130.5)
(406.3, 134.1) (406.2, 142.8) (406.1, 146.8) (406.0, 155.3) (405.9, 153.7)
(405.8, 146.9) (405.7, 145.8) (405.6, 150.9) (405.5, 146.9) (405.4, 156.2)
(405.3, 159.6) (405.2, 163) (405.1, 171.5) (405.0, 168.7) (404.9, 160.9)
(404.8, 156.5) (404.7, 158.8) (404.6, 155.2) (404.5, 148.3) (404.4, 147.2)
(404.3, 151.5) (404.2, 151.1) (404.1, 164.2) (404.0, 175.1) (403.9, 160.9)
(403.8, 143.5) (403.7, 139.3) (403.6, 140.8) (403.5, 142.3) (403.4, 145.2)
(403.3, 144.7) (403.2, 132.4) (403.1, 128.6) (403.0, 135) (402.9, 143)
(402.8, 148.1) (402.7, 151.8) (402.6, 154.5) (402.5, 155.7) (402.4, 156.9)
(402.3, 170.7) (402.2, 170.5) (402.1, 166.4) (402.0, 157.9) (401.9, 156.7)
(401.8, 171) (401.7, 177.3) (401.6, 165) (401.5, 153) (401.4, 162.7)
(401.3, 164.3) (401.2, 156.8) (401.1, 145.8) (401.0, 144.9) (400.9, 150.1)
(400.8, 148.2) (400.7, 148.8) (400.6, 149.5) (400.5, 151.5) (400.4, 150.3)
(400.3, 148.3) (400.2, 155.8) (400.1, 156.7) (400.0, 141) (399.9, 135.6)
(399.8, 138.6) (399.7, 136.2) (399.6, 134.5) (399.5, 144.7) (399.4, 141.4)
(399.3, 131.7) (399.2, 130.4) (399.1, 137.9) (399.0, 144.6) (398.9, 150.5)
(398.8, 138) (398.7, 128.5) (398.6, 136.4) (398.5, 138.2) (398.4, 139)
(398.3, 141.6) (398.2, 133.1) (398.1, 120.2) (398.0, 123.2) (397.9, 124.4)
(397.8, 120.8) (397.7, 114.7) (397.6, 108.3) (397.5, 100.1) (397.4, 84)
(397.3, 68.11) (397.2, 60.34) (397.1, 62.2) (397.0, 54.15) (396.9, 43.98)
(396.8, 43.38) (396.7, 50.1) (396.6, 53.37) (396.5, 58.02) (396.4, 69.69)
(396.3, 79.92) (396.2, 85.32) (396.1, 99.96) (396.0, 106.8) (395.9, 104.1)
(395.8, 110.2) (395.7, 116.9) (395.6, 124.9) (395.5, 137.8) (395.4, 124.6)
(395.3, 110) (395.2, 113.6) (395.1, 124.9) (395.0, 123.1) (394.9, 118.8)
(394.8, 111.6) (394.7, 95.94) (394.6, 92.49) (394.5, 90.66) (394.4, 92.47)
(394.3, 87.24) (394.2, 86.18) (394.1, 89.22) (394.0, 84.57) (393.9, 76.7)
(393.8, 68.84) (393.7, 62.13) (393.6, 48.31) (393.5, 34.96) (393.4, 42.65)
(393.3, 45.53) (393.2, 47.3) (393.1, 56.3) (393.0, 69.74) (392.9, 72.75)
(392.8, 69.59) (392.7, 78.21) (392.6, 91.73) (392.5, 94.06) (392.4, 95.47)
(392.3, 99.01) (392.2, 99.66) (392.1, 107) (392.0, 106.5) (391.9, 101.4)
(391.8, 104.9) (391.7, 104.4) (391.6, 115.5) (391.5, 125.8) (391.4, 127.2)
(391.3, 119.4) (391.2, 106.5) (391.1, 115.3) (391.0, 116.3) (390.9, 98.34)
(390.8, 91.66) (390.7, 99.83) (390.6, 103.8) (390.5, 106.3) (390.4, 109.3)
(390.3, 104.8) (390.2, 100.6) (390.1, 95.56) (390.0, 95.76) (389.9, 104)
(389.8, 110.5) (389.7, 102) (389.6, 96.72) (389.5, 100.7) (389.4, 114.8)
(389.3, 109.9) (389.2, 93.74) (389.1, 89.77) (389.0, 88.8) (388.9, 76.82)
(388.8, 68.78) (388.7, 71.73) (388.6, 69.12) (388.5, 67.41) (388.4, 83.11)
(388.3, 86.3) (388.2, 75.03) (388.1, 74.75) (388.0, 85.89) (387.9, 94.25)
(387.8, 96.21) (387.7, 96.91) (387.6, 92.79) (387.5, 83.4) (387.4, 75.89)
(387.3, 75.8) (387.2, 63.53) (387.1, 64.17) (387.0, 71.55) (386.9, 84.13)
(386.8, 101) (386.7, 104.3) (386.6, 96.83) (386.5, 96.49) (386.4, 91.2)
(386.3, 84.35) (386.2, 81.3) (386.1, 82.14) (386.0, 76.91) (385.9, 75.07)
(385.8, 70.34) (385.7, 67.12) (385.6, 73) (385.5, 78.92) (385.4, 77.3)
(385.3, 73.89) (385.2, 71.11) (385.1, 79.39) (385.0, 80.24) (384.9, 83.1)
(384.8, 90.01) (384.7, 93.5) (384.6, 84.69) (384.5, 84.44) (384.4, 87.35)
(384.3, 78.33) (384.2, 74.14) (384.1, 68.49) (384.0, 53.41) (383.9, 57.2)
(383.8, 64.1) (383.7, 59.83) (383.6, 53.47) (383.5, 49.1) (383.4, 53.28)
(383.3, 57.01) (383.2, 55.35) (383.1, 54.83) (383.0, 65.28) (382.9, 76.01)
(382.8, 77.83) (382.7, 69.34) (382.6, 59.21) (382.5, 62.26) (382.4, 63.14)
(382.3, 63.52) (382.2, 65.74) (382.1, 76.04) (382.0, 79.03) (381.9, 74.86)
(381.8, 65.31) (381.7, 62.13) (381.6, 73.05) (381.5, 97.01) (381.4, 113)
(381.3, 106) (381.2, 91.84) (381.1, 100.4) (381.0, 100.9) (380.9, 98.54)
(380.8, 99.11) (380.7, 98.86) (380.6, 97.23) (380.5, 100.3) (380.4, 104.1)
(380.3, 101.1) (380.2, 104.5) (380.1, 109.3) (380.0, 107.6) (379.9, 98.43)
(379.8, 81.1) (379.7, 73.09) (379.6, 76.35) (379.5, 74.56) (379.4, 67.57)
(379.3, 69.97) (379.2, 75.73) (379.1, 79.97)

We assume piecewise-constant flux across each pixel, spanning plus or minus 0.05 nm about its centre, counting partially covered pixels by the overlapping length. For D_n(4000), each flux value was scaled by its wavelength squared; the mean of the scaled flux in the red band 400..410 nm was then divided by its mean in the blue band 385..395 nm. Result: 1.87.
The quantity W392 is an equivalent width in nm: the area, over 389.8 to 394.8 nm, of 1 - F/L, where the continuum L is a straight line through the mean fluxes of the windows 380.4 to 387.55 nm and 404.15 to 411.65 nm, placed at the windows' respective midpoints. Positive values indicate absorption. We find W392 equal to 0.58 nm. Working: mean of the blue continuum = 77.9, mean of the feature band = 90.9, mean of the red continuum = 152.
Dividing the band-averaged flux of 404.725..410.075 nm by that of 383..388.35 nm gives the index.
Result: 2.0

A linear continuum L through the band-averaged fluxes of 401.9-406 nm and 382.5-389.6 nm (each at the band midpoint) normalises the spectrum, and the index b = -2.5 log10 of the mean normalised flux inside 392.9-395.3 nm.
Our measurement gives 0.35 mag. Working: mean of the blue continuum 78.1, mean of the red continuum 153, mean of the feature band 81.4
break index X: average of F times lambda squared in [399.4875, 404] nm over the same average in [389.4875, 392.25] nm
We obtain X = 1.50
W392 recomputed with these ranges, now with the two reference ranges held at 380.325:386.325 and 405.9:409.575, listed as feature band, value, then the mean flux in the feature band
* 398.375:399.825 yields -0.13 nm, 138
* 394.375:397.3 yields 0.62 nm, 91.3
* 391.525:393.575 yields 0.46 nm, 82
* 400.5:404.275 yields -0.45 nm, 153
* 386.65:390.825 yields 0.18 nm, 90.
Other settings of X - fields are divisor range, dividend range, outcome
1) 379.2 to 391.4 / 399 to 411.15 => 1.97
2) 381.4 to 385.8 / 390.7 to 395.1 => 1.33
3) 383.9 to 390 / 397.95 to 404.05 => 1.89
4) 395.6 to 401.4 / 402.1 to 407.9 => 1.32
